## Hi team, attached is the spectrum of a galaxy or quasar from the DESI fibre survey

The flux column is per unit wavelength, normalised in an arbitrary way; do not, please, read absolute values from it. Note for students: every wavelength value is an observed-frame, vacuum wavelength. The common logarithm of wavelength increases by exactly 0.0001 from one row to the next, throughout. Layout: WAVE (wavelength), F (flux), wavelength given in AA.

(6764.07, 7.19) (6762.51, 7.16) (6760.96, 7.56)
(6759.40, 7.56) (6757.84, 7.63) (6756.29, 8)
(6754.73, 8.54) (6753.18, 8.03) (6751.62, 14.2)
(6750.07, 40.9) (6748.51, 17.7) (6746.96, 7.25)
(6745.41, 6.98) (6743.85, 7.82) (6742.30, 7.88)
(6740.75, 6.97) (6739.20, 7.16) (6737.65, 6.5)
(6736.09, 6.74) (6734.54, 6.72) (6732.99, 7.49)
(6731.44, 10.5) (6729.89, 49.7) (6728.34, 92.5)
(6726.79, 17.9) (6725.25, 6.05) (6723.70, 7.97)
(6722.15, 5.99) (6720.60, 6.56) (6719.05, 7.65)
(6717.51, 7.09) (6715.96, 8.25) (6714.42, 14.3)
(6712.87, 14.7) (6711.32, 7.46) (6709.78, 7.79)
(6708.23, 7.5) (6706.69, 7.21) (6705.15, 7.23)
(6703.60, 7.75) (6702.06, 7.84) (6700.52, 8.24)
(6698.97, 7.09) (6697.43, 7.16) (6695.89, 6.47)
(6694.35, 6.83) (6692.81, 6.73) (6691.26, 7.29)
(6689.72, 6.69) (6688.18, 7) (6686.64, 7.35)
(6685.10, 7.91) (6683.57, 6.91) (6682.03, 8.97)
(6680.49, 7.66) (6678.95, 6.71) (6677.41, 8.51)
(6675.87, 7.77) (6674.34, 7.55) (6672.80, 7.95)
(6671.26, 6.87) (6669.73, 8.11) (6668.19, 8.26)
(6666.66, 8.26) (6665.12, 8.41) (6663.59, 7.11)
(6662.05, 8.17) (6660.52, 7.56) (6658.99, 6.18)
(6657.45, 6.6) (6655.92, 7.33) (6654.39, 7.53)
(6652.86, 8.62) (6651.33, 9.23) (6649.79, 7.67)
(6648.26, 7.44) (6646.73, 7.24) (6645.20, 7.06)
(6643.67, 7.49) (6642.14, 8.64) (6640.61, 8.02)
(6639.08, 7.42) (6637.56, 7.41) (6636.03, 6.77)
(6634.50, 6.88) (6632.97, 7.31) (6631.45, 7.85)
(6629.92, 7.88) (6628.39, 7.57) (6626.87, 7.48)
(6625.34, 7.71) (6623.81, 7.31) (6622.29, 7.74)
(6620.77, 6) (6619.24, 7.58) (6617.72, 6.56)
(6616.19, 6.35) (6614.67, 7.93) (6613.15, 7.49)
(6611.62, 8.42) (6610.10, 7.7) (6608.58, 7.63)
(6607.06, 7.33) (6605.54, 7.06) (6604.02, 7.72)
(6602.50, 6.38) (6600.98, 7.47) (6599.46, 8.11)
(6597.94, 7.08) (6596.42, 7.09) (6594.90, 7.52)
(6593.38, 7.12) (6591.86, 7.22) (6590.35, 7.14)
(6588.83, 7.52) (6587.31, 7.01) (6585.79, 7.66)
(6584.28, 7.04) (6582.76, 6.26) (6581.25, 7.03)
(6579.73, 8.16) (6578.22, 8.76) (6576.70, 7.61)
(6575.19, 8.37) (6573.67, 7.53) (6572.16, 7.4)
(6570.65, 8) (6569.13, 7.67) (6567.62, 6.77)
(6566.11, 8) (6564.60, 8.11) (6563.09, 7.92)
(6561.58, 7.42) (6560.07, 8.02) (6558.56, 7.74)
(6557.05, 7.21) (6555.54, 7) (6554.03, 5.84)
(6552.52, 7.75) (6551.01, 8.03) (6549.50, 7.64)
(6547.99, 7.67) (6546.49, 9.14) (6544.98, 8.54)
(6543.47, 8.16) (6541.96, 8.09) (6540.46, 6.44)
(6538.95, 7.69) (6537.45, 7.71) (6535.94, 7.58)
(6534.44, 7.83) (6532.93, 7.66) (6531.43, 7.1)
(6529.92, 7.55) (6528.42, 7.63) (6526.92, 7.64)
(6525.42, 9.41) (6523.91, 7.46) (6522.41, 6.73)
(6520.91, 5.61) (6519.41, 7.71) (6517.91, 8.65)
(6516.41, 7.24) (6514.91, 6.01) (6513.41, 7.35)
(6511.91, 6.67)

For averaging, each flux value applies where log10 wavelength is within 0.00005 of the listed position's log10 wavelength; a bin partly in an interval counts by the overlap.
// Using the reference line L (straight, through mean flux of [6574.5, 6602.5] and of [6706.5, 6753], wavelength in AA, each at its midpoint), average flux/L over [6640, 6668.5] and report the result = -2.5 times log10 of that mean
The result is 0.337 mag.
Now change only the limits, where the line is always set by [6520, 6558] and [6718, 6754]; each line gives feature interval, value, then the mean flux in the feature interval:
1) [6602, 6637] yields 0.42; 7.34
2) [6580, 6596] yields 0.31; 7.18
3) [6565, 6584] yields 0.18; 7.62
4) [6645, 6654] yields 0.45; 7.91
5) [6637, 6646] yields 0.45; 7.68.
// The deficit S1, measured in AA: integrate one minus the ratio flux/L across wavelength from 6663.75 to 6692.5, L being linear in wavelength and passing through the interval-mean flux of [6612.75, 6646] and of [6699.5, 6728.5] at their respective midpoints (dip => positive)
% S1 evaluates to 6.0 AA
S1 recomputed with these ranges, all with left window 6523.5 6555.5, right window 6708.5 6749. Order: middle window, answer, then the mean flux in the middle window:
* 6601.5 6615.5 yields 3.3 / 7.51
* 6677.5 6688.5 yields 4.1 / 7.59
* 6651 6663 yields 3.9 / 7.59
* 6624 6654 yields 8.6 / 7.66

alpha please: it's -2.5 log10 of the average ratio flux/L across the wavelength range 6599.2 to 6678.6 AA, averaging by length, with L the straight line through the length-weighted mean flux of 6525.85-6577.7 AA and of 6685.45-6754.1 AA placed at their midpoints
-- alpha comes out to 0.290 mag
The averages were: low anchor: 7.68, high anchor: 11.9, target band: 7.54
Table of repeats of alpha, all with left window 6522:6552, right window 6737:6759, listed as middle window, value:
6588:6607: 0.20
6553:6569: 0.10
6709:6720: 0.11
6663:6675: 0.25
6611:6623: 0.24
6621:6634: 0.22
